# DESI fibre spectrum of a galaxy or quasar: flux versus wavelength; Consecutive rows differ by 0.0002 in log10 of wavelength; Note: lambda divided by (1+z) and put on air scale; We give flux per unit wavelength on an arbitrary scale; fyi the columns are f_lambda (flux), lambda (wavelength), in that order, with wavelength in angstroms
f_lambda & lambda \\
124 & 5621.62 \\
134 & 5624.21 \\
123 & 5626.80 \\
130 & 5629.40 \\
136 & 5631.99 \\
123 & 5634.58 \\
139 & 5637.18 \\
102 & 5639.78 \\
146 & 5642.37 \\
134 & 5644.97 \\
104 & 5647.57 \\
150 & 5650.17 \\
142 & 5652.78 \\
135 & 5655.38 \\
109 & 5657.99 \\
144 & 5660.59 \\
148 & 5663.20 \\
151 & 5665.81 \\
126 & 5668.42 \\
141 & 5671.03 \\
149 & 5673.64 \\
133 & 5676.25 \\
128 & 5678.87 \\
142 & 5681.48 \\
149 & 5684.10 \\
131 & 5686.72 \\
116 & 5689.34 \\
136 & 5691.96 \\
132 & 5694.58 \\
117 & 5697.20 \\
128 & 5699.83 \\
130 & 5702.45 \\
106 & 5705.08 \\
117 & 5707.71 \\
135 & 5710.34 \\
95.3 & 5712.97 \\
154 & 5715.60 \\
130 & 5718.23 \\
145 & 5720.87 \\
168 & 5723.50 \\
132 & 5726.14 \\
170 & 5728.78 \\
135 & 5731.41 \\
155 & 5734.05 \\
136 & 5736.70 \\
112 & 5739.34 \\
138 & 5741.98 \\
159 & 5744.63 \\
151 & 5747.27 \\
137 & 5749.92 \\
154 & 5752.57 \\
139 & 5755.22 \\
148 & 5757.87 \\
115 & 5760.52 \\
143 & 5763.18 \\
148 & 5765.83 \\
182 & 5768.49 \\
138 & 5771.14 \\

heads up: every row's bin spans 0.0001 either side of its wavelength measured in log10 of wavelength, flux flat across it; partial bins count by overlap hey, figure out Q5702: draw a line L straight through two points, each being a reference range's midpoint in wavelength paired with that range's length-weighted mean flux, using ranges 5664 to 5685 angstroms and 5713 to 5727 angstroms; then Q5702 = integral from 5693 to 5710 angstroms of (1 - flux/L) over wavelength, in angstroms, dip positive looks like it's 2.2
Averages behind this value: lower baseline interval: 140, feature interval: 123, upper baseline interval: 142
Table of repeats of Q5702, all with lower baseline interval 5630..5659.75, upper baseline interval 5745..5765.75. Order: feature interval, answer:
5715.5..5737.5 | -1.3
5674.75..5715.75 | 2.3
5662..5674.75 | -1.0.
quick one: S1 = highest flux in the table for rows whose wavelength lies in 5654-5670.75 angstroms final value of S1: 151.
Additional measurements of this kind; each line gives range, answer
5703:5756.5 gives 170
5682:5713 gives 149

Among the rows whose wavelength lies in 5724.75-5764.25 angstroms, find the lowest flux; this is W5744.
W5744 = 112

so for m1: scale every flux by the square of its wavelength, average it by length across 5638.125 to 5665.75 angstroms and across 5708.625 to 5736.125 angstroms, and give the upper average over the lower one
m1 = 1.09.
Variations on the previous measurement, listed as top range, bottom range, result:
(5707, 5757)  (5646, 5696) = 1.06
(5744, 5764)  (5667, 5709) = 1.12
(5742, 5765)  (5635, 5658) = 1.14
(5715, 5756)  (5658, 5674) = 1.06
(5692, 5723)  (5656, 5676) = 0.94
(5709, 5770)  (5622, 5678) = 1.11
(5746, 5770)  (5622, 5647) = 1.19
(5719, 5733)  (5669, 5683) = 1.10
